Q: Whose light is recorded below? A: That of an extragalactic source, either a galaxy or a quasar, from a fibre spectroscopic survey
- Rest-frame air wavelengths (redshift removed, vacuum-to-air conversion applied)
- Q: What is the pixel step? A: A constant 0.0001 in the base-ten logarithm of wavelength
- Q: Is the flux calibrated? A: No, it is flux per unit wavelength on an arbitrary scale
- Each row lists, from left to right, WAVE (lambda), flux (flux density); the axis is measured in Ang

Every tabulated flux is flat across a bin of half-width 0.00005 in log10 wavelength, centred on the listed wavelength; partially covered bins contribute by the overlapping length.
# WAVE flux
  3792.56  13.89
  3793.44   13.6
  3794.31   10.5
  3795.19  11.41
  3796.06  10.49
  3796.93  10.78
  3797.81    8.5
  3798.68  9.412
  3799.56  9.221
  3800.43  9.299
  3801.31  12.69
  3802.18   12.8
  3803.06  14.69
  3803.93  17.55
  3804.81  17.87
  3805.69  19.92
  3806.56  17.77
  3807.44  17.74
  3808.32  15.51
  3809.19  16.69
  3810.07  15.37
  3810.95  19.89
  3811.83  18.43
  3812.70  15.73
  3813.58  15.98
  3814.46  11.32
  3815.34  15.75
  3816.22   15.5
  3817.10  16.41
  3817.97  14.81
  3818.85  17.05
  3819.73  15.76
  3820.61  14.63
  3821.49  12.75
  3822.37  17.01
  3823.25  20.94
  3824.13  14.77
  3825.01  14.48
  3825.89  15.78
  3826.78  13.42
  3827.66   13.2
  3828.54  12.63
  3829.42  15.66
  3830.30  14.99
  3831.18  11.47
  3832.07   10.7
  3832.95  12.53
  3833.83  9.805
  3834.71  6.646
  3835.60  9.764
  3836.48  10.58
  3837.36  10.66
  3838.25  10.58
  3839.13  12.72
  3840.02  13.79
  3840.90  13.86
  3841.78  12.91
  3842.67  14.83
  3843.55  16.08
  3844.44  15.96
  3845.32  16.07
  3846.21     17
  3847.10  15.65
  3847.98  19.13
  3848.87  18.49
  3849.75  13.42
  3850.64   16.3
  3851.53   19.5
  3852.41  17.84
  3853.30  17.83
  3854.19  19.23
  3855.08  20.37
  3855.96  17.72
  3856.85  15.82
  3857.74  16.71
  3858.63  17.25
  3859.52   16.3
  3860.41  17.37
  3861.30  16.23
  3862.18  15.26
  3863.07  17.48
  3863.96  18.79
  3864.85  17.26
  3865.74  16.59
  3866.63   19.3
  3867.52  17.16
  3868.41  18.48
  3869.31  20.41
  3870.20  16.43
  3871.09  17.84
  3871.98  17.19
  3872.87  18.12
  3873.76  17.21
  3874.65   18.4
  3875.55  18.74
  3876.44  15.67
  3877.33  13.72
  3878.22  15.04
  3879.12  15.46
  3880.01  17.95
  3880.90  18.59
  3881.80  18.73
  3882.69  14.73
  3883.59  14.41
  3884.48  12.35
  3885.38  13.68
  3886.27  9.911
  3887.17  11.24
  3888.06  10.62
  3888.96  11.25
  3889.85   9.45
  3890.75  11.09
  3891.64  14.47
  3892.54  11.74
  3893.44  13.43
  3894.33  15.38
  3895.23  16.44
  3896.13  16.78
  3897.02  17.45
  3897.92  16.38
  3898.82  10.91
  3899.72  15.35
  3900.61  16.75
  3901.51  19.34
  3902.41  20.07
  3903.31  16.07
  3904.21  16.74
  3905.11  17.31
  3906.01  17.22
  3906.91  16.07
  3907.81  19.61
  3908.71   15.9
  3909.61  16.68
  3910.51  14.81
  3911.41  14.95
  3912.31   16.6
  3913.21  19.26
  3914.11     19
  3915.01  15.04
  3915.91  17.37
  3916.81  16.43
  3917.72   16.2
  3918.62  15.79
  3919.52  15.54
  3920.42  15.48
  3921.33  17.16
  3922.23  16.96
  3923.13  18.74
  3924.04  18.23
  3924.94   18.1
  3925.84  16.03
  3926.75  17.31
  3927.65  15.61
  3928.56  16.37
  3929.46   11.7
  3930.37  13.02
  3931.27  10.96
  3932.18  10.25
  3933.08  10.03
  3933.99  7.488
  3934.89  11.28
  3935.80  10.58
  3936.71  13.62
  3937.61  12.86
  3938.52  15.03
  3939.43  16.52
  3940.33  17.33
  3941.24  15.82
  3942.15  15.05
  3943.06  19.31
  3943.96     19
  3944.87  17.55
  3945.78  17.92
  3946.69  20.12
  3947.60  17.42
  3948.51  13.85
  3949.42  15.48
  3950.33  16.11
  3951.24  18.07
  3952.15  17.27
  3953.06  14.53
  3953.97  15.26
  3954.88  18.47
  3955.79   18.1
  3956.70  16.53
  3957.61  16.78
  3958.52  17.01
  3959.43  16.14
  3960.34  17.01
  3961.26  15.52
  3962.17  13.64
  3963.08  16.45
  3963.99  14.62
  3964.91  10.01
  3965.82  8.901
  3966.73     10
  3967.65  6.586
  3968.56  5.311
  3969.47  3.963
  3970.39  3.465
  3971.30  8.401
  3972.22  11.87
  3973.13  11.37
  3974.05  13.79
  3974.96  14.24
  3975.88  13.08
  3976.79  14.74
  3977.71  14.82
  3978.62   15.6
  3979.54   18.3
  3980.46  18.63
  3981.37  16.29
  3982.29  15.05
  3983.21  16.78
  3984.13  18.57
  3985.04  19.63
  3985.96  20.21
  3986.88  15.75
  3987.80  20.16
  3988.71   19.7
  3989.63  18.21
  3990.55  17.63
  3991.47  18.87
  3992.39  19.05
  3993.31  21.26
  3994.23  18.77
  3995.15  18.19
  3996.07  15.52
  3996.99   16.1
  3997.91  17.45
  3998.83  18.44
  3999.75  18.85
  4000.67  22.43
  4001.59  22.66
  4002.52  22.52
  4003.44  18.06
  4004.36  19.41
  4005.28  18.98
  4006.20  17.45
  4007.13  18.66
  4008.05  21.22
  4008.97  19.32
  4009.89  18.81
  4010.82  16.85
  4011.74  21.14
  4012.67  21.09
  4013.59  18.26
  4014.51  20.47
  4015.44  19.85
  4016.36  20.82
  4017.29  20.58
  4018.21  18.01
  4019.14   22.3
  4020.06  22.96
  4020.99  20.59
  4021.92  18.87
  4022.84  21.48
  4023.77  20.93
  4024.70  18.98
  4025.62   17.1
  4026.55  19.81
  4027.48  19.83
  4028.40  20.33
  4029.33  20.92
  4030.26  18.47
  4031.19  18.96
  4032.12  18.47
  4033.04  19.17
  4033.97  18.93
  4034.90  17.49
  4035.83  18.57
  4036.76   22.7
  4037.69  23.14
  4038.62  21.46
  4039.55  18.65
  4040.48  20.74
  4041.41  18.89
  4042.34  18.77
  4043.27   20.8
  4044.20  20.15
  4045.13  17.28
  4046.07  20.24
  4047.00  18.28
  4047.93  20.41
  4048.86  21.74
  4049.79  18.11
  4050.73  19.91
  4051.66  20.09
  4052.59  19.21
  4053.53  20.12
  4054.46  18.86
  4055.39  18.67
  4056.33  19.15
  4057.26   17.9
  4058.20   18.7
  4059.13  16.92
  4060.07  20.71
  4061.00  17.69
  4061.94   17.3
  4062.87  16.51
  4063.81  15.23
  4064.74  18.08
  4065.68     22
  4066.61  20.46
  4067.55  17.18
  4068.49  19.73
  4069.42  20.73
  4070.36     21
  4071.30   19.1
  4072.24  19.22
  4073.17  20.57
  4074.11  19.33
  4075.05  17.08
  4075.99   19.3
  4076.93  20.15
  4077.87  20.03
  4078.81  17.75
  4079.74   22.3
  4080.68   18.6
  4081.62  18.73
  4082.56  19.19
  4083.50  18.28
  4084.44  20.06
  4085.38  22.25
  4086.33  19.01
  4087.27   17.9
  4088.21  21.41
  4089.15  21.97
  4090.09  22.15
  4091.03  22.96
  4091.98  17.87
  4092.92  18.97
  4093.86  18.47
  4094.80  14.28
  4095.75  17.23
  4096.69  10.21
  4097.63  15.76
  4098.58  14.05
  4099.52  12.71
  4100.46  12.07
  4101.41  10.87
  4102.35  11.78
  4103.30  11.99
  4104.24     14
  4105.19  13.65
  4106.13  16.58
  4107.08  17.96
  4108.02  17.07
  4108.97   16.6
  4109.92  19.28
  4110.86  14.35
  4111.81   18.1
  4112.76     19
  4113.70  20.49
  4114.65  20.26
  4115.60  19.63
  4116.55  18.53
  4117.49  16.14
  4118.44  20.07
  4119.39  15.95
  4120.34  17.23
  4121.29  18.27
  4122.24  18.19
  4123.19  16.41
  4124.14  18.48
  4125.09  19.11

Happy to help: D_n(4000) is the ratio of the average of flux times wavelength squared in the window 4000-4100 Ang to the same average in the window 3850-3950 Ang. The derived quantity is 1.3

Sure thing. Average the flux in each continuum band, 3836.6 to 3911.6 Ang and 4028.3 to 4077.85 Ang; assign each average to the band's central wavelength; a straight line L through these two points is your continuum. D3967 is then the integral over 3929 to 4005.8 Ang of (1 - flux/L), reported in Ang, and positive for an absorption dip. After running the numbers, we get 9.6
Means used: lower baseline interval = 15.9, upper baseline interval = 19.3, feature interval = 15.5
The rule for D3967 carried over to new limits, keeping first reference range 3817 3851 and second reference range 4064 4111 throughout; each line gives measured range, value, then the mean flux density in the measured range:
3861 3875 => -2.9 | 17.7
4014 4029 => -2.9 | 20.2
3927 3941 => 2.4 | 13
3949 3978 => 4.8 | 13.3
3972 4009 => -3.0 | 17.8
